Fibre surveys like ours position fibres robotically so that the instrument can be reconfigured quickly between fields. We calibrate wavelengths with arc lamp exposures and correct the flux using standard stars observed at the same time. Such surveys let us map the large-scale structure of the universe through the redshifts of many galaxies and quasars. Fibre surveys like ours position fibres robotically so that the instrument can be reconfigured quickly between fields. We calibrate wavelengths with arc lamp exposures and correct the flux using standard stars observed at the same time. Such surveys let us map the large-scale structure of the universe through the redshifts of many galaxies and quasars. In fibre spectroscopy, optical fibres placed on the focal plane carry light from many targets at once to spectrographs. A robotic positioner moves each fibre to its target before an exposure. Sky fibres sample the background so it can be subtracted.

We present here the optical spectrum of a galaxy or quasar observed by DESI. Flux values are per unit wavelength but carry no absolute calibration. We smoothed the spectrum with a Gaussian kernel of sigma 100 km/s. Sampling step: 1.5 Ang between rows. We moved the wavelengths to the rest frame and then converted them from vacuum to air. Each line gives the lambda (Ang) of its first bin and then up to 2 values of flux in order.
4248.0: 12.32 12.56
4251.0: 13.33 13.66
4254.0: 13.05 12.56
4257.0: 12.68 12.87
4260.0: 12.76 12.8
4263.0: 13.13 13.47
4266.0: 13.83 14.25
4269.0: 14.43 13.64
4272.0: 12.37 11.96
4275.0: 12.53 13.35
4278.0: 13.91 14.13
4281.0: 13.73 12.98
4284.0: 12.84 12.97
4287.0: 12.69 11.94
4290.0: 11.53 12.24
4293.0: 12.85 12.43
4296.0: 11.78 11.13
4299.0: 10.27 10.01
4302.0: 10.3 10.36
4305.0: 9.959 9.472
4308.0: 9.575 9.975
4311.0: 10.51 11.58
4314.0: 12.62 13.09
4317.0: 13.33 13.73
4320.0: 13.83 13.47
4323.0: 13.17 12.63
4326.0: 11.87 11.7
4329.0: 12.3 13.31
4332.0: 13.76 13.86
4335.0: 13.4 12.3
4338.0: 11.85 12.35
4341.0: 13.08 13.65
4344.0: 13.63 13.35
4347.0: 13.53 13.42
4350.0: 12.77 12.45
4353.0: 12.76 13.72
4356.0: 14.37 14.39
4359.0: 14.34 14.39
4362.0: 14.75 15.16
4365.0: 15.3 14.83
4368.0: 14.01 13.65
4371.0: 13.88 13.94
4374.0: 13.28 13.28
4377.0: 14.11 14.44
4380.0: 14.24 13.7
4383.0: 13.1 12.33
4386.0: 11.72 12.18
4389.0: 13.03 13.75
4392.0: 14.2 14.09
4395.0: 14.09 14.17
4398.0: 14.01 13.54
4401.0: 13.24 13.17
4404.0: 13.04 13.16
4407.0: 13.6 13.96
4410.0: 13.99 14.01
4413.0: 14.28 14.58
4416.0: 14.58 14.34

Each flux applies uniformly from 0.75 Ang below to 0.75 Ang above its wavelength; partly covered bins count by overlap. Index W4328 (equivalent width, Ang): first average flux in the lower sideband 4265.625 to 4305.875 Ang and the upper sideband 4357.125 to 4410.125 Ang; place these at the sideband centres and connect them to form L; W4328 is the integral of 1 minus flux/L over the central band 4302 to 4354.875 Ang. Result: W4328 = 2.3 Ang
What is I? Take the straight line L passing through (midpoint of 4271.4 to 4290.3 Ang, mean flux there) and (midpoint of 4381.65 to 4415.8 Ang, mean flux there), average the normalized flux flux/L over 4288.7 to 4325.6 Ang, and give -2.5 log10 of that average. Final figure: 0.12 mag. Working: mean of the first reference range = 12.9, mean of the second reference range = 13.5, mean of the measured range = 11.7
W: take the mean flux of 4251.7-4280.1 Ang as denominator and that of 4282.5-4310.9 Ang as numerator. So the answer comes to 0.85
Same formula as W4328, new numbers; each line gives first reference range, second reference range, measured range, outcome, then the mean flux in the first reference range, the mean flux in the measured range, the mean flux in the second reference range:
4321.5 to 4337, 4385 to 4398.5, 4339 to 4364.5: -1.18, 12.9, 13.7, 13.4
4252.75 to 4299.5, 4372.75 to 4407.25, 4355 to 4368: -1.30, 12.8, 14.6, 13.5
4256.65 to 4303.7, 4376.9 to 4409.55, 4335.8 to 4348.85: 0.08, 12.6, 13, 13.5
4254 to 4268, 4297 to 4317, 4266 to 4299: -2.12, 13.1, 12.8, 10.8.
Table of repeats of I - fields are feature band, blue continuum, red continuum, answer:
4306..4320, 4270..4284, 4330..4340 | 0.12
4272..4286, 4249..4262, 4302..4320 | -0.07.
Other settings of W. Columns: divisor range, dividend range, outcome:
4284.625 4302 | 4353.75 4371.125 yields 1.23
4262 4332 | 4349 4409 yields 1.11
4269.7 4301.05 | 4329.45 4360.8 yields 1.07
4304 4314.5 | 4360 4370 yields 1.40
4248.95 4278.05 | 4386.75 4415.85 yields 1.04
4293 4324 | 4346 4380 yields 1.21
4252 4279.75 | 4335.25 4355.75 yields 0.99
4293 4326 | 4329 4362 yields 1.15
